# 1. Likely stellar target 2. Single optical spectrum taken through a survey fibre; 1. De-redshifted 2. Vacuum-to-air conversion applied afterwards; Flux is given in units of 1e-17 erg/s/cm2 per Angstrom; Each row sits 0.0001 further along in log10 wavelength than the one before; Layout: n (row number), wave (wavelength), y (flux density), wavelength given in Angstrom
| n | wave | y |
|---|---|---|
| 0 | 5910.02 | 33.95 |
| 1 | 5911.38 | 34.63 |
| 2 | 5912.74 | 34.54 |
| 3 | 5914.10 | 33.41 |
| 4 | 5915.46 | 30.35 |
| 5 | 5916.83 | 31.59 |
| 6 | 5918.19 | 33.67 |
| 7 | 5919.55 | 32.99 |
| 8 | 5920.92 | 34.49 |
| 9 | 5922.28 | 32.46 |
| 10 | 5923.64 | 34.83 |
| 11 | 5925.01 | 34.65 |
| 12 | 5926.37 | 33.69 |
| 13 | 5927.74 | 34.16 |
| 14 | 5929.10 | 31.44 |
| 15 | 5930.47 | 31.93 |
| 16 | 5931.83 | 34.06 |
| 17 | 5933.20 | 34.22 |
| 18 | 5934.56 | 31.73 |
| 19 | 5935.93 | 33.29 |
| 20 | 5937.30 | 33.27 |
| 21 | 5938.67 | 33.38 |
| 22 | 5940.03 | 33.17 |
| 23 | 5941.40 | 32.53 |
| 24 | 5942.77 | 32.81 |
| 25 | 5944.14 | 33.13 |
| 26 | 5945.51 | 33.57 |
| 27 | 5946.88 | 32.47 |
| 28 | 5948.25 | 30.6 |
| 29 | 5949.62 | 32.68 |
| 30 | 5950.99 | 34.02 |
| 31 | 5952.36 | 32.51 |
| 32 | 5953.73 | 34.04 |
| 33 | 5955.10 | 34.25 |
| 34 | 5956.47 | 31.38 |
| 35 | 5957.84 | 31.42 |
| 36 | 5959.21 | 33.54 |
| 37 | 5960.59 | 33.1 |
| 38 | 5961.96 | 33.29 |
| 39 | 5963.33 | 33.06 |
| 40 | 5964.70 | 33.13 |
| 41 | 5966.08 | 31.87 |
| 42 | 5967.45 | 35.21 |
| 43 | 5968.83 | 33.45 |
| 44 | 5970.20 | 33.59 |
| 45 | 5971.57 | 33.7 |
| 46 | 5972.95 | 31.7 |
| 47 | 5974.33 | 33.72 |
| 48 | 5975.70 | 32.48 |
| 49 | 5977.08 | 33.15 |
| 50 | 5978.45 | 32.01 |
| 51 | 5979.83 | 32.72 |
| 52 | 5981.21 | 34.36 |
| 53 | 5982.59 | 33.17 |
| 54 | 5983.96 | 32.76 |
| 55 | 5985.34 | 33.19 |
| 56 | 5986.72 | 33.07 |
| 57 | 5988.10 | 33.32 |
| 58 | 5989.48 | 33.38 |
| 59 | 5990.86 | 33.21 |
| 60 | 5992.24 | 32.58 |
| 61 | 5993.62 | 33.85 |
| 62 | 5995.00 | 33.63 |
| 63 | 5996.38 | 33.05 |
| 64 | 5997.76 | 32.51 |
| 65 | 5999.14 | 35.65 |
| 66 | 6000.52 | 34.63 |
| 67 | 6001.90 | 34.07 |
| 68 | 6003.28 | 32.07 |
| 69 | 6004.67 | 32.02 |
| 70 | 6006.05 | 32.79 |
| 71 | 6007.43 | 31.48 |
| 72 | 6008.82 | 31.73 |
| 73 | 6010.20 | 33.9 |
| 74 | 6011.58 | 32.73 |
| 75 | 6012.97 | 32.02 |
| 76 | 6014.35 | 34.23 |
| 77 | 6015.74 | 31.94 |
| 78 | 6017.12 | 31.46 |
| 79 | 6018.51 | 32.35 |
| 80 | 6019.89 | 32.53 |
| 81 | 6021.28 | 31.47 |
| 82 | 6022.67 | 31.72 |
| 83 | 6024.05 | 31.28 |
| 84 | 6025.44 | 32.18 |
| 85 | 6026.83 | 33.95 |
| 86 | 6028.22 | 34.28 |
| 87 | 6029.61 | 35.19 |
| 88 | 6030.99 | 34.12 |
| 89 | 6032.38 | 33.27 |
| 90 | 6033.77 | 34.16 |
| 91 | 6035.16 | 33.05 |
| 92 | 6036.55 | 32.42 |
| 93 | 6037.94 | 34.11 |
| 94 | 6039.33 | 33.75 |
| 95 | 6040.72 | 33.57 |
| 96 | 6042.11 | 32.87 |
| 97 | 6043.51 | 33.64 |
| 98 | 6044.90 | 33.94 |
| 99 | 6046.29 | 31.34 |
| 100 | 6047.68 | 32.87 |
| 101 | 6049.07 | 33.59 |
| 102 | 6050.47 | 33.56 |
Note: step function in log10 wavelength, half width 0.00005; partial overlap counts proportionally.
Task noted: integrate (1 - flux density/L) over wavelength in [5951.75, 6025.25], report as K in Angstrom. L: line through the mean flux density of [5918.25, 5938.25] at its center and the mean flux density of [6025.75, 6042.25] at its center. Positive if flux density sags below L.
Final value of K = 1.41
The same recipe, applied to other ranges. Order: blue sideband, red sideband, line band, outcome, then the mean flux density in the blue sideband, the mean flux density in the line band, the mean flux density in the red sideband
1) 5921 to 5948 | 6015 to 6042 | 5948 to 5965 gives 0.1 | 33.2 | 32.9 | 33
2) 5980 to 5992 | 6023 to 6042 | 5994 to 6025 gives 0.6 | 33.2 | 32.7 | 33.4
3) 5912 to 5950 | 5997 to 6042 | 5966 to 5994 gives -0.1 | 33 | 33.2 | 33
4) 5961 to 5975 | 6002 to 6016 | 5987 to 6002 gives -0.4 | 33.3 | 33.6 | 32.6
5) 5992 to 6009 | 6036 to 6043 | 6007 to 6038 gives 0.4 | 33.1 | 32.8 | 33.3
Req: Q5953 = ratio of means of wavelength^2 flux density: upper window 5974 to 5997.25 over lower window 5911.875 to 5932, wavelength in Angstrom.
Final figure 1.02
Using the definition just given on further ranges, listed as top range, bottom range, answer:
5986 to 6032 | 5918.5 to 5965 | 1.02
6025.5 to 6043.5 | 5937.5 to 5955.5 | 1.05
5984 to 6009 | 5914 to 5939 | 1.02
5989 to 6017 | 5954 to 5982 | 1.01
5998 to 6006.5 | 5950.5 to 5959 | 1.03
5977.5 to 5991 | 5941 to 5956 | 1.02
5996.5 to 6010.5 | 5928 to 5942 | 1.03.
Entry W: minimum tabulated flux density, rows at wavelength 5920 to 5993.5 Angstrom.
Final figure 30.6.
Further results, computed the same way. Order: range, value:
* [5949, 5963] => 31.38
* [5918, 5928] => 32.46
